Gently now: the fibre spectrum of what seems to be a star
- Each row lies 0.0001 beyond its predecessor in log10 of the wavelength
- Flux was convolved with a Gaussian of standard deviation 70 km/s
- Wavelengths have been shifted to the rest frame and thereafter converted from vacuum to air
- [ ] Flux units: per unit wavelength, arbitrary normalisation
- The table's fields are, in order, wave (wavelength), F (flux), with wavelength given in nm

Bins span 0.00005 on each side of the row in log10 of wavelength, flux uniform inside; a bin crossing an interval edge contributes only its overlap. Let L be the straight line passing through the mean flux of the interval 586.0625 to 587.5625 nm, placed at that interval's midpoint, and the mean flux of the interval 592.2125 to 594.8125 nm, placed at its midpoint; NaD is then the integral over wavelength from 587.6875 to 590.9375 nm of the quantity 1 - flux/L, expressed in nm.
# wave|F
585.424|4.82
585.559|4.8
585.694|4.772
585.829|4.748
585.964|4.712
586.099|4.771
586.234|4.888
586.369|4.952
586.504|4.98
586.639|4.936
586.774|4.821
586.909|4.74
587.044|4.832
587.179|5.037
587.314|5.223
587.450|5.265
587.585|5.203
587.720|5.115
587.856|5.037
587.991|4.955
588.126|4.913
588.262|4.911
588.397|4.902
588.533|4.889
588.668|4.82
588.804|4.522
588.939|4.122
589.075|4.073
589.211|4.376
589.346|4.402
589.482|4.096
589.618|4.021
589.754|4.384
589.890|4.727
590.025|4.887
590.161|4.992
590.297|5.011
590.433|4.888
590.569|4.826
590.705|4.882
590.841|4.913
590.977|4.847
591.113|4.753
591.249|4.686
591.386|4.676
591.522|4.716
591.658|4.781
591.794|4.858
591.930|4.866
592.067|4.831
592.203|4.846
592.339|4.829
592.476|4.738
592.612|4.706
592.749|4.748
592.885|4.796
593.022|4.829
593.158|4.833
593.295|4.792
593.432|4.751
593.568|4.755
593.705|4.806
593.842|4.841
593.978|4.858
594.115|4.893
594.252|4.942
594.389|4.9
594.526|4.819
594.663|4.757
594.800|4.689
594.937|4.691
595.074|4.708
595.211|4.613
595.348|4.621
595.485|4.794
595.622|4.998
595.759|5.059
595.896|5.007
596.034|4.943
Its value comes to 0.14 nm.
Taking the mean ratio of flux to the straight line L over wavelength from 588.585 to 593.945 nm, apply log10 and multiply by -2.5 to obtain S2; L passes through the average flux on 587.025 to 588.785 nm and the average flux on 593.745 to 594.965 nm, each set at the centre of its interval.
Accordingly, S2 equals 0.05 mag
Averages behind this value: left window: 5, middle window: 4.7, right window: 4.82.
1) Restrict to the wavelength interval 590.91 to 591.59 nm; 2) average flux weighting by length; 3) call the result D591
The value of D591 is 4.73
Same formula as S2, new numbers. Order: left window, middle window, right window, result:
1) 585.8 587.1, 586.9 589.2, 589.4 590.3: -0.03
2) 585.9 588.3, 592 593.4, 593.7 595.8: 0.01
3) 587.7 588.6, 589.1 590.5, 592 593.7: 0.08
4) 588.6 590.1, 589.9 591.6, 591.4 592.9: -0.06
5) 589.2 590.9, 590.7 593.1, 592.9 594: -0.01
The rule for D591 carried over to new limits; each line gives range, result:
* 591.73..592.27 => 4.85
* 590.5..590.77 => 4.85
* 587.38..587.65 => 5.23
